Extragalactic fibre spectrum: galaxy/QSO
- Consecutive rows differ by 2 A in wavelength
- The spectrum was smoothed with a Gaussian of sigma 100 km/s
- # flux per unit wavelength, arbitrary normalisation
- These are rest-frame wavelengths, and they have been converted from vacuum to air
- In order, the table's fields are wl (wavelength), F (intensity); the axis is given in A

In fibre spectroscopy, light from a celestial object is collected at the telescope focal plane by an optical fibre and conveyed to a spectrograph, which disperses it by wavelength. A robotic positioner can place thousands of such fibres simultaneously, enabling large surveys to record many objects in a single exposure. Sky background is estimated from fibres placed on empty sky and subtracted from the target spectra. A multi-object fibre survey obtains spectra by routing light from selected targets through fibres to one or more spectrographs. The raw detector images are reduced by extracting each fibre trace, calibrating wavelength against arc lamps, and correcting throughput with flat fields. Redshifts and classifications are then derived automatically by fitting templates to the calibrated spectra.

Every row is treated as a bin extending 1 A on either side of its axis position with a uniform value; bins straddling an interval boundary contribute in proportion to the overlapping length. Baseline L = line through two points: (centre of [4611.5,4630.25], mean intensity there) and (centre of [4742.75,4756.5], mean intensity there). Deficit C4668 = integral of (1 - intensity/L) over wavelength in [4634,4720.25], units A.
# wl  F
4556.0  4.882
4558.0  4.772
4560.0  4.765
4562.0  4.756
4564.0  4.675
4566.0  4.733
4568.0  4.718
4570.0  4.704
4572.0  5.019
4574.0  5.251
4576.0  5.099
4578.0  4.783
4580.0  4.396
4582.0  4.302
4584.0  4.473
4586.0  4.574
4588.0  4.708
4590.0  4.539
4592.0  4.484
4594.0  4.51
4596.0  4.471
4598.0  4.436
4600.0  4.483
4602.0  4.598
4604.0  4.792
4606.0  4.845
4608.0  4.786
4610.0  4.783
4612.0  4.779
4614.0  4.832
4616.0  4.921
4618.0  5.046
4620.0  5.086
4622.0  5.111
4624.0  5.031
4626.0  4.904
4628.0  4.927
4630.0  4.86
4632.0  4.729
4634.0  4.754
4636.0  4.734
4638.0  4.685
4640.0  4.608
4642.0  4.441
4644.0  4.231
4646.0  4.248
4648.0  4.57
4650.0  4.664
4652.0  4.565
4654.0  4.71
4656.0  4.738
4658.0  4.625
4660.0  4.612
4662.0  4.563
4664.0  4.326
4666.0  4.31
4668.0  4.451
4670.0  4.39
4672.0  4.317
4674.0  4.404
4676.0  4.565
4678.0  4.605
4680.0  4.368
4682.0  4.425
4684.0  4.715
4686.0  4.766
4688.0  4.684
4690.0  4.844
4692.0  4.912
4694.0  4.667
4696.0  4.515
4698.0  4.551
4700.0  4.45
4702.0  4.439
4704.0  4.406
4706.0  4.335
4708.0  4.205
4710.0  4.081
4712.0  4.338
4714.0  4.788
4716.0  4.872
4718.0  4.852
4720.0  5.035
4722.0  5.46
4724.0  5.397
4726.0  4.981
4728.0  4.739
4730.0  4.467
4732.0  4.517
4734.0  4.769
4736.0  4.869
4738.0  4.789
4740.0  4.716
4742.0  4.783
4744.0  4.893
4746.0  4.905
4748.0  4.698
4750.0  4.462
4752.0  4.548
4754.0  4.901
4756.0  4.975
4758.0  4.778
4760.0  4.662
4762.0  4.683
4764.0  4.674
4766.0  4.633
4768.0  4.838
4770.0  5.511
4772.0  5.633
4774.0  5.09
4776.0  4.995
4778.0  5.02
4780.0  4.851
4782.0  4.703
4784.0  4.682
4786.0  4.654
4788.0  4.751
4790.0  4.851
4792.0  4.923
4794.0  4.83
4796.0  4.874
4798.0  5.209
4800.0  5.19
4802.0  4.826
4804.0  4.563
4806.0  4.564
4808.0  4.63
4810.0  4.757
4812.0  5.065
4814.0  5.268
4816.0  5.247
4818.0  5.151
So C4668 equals 5.7 A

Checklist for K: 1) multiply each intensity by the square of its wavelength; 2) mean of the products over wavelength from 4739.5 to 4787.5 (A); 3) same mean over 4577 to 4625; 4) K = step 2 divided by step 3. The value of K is 1.1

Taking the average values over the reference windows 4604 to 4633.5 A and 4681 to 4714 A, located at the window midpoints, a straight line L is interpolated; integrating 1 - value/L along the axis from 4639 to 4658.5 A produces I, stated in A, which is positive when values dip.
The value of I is 0.9 A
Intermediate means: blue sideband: 4.9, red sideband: 4.53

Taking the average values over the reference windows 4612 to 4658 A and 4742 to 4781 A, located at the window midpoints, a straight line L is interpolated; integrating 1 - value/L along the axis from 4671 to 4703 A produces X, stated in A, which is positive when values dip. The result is 1.5 A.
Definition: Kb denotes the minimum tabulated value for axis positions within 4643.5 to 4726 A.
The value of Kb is 4.081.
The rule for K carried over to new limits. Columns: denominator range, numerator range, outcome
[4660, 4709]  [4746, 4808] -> 1.12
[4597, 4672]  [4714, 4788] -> 1.09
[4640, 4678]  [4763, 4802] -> 1.16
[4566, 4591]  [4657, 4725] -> 1.02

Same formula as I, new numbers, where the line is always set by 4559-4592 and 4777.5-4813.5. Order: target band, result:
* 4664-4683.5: 1.4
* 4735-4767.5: 0.4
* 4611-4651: -0.1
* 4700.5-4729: 0.5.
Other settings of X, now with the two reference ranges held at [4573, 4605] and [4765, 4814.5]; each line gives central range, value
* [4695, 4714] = 1.6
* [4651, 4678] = 1.3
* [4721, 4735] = -0.2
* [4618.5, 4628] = -0.7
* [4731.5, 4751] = 0.4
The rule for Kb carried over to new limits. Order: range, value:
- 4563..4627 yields 4.302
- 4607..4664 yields 4.231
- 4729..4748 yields 4.467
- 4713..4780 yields 4.462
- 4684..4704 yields 4.406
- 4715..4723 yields 4.852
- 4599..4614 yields 4.483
